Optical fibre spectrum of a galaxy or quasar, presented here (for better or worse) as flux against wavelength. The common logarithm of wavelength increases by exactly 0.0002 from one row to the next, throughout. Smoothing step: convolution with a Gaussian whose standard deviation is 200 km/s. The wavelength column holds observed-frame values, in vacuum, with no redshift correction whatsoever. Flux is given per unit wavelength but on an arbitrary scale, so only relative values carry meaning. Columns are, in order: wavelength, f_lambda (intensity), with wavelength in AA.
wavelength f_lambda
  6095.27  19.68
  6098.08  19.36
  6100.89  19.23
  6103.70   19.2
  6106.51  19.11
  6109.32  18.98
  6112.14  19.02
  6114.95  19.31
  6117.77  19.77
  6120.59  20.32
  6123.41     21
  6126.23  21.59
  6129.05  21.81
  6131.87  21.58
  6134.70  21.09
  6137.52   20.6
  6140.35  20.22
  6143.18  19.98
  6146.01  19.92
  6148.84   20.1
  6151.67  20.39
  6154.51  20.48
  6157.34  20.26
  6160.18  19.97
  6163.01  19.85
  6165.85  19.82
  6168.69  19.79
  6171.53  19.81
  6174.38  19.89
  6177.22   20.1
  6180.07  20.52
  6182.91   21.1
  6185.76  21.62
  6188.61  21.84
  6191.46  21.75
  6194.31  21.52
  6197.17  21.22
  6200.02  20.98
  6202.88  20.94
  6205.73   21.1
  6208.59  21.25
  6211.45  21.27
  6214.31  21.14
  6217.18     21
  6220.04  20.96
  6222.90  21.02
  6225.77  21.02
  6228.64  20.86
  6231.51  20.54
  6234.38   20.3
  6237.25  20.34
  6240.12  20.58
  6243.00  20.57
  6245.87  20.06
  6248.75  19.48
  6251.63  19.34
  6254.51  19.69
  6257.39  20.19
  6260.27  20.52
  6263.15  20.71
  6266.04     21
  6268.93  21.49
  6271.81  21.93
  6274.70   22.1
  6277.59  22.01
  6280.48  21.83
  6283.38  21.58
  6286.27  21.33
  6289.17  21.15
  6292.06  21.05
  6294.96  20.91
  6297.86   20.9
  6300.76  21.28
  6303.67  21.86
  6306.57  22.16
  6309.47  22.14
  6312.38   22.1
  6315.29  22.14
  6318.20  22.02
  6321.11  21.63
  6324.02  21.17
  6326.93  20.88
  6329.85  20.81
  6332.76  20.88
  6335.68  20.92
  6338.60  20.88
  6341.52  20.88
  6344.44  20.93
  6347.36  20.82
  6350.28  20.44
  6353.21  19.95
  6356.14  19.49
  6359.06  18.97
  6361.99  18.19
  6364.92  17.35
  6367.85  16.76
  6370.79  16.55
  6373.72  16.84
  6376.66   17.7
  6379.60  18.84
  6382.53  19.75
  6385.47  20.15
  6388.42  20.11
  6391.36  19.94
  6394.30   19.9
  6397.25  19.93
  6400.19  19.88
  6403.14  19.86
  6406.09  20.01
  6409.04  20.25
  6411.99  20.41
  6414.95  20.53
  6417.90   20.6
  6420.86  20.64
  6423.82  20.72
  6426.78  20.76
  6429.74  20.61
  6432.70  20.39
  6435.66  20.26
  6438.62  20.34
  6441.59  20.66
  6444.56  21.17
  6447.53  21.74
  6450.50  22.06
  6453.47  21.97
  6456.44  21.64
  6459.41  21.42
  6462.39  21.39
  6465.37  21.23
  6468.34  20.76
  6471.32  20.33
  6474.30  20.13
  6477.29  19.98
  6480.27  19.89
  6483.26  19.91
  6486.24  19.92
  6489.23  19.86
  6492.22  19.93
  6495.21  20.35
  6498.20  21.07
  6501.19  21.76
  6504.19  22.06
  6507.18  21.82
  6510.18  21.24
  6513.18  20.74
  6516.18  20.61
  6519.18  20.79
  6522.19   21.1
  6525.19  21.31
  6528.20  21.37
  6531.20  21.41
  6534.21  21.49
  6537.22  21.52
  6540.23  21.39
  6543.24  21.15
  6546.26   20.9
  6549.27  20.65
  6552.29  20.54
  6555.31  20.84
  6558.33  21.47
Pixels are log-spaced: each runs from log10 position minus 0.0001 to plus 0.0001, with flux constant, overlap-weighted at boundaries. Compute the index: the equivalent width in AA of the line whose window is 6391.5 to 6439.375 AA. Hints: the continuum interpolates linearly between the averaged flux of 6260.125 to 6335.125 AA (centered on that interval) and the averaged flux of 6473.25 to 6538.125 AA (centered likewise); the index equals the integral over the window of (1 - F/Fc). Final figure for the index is 1.80 AA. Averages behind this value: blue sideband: 21.5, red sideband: 20.8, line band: 20.3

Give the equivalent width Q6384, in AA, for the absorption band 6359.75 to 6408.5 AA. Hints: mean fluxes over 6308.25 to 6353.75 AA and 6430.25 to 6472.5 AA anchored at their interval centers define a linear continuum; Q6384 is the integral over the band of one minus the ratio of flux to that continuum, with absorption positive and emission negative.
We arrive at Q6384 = 5.2 AA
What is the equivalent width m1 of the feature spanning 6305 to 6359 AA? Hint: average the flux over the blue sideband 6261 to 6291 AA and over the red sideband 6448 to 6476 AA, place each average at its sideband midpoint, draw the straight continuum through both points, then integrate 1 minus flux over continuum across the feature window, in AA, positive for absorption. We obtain 0.9 AA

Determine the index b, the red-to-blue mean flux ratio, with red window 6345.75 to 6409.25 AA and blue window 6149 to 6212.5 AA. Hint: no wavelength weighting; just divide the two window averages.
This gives 0.93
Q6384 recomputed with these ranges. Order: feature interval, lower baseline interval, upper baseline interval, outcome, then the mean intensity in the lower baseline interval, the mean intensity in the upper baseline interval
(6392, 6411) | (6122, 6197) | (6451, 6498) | 0.60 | 20.6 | 20.6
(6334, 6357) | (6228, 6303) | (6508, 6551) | 0.40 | 20.8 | 21.1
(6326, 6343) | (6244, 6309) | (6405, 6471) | 0.09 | 21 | 20.9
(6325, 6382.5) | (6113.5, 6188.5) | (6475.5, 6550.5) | 3.61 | 20.4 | 20.9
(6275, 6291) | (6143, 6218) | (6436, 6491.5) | -0.70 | 20.7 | 20.8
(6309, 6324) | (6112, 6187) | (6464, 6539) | -0.96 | 20.4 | 20.8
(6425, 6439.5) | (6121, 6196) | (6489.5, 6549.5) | 0.36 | 20.6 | 21.1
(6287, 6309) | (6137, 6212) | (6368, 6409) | -1.79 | 20.6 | 19.1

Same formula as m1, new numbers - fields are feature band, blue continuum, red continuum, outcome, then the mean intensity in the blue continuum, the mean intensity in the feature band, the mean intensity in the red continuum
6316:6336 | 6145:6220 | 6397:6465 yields -0.5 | 20.7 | 21.2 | 20.8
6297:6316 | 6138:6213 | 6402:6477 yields -1.0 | 20.6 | 21.8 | 20.8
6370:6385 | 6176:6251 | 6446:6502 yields 1.9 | 20.9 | 18.2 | 20.8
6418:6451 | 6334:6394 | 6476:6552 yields -1.3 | 19.3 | 20.8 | 20.9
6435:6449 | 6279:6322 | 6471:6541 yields 0.1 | 21.6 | 20.9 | 20.8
